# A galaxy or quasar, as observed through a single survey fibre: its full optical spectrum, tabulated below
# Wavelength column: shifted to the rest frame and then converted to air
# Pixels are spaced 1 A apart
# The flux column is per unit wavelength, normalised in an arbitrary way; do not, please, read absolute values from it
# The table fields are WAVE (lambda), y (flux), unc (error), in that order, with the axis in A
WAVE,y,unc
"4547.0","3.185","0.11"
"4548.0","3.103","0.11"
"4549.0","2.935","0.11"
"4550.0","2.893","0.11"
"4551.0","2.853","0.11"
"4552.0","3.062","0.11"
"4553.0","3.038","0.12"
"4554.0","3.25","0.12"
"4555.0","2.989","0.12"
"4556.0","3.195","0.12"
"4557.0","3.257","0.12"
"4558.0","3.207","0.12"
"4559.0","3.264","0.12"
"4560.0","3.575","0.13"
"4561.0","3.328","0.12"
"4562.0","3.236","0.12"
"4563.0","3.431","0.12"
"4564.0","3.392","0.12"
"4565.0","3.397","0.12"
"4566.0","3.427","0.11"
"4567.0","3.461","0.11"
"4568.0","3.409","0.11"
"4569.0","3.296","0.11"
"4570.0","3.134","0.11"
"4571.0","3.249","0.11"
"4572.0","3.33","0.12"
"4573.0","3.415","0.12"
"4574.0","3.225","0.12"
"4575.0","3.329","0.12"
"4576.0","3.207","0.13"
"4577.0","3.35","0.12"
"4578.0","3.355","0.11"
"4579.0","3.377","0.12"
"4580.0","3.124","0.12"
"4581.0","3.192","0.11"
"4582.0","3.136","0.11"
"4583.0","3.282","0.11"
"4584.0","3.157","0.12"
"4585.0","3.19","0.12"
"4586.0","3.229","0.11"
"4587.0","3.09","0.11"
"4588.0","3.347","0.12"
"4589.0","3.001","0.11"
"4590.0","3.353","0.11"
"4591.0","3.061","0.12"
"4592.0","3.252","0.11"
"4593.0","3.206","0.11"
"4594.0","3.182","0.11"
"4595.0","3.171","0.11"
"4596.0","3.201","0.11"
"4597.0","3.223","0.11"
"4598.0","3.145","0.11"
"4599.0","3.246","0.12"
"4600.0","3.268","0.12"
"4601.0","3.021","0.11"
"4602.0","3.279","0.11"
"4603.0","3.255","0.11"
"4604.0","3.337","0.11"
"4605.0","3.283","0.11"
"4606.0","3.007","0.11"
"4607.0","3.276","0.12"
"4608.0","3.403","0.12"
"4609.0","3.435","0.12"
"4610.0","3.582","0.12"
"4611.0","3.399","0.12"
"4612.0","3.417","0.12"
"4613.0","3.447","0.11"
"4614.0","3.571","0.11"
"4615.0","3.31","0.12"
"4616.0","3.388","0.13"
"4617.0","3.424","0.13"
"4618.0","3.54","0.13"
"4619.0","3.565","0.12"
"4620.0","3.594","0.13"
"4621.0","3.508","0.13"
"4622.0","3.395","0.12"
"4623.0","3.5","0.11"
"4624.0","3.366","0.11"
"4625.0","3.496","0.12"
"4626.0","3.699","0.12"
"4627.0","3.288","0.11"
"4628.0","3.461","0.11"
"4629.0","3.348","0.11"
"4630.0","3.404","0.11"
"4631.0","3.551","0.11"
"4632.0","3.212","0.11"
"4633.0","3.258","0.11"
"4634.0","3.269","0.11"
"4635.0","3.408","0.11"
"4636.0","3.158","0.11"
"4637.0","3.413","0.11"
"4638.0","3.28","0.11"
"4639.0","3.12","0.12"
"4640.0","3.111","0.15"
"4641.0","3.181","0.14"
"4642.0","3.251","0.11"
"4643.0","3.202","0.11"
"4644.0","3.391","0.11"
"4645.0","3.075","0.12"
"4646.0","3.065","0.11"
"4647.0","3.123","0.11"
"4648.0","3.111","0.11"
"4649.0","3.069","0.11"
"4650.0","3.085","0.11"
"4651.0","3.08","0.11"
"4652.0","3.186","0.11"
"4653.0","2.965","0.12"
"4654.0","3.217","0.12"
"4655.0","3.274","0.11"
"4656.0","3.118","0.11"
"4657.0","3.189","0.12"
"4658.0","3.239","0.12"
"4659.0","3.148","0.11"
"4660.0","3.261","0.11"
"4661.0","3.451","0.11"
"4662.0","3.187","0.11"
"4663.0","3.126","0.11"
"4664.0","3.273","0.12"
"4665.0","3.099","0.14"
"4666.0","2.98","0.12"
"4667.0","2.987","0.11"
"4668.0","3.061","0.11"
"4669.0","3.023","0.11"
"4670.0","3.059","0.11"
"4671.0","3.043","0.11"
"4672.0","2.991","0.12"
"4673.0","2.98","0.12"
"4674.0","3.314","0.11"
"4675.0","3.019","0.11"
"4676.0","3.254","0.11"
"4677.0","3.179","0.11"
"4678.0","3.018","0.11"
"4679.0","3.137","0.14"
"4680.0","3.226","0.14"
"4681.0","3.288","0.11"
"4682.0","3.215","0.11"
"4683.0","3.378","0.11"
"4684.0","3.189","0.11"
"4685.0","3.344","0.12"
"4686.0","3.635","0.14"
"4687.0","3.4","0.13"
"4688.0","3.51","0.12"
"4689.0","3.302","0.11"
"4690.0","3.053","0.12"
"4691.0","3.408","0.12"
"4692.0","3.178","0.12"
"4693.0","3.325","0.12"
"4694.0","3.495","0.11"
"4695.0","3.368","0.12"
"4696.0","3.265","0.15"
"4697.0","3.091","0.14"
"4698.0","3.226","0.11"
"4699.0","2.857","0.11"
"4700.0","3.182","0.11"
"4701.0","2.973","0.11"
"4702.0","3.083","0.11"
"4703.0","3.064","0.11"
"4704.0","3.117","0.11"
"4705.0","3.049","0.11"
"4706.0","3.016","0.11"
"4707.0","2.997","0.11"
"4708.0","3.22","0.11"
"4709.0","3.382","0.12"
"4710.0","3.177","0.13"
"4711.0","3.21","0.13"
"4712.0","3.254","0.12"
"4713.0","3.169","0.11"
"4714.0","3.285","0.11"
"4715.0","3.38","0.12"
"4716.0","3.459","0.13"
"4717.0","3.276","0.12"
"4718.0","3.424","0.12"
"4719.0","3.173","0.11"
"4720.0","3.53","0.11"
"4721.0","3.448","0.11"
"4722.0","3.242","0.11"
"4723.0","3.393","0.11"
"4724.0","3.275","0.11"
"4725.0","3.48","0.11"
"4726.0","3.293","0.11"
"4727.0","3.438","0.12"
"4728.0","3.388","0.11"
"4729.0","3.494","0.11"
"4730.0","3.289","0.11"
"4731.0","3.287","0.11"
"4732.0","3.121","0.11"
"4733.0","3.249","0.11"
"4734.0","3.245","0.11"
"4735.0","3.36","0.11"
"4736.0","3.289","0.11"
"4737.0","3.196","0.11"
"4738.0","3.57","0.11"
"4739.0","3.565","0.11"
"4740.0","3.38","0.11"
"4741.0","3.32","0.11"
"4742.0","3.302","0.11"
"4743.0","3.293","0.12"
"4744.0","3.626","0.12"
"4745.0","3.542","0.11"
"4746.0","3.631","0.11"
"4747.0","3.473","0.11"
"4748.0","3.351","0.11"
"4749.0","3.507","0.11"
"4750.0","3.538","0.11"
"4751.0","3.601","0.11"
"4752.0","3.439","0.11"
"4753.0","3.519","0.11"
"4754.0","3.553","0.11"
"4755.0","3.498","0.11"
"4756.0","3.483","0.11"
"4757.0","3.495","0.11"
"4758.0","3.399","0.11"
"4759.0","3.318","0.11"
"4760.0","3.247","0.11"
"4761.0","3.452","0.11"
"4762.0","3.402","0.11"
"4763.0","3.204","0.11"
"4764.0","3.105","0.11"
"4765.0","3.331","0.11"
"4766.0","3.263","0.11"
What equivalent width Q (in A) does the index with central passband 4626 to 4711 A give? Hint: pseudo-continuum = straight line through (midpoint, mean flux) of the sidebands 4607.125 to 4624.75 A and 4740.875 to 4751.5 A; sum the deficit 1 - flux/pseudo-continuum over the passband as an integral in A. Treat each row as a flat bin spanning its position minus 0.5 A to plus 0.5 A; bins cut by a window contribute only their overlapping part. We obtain 6.5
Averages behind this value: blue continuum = 3.46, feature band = 3.2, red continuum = 3.48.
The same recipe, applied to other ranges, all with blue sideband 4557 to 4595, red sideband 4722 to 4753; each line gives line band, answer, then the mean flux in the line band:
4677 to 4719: 1.67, 3.23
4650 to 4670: 1.15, 3.15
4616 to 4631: -0.73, 3.47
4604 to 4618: -0.35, 3.38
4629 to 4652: 0.71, 3.22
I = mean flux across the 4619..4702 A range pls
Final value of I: 3.23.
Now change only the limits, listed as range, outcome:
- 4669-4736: 3.24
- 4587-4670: 3.26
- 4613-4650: 3.33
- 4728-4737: 3.29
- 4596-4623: 3.36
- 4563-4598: 3.26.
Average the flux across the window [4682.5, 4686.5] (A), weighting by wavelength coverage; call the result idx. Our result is 3.39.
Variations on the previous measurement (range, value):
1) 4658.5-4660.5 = 3.2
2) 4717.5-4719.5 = 3.3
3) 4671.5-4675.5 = 3.08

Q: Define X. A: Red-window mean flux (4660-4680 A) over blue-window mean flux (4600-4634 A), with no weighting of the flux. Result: 0.92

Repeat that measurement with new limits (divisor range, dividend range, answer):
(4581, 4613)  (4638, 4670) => 0.97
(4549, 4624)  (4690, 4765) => 1.01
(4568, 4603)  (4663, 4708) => 0.98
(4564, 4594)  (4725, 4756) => 1.05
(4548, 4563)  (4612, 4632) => 1.10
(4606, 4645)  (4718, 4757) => 1.01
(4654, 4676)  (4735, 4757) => 1.10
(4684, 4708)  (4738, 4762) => 1.08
